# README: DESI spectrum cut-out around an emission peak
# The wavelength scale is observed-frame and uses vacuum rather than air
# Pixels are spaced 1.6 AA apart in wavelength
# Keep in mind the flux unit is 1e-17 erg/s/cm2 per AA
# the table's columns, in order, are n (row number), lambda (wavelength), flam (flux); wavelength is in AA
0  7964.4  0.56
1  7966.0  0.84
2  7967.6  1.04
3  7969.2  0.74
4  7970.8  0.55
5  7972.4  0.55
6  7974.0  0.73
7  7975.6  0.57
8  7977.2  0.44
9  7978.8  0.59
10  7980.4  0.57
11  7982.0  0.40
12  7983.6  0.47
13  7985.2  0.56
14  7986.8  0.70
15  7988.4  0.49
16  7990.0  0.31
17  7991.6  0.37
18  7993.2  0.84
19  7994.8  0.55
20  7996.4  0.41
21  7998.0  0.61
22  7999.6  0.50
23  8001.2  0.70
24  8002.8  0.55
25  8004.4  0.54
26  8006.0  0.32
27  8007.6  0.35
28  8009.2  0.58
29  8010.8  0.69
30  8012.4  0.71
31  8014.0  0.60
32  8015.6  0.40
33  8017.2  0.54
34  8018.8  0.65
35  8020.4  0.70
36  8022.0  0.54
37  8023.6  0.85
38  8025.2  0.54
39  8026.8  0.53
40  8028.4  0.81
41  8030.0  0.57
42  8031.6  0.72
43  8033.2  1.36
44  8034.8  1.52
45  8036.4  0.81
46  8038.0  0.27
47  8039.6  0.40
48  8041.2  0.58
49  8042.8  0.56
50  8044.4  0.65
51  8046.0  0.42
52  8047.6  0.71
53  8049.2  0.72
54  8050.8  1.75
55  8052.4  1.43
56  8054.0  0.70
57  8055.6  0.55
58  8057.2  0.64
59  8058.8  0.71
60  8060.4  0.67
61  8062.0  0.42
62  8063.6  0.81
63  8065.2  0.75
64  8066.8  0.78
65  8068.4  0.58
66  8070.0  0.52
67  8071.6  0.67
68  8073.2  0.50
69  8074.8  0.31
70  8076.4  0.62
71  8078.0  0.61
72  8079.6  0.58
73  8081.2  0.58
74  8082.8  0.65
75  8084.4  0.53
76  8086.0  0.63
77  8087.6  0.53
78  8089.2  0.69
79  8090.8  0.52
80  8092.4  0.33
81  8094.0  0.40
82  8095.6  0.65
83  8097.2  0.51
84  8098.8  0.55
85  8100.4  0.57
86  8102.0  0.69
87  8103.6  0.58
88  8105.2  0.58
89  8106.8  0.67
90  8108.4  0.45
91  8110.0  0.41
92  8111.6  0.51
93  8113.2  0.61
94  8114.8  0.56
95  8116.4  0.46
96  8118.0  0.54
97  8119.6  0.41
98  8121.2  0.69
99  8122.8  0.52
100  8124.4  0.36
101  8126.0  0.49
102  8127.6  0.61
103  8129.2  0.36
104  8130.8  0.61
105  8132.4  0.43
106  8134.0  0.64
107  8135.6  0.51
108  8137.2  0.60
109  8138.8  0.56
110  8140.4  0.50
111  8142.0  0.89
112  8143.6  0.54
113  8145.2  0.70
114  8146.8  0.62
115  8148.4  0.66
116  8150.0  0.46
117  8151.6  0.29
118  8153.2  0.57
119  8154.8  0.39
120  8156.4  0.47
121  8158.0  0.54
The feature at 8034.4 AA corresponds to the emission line [S II]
